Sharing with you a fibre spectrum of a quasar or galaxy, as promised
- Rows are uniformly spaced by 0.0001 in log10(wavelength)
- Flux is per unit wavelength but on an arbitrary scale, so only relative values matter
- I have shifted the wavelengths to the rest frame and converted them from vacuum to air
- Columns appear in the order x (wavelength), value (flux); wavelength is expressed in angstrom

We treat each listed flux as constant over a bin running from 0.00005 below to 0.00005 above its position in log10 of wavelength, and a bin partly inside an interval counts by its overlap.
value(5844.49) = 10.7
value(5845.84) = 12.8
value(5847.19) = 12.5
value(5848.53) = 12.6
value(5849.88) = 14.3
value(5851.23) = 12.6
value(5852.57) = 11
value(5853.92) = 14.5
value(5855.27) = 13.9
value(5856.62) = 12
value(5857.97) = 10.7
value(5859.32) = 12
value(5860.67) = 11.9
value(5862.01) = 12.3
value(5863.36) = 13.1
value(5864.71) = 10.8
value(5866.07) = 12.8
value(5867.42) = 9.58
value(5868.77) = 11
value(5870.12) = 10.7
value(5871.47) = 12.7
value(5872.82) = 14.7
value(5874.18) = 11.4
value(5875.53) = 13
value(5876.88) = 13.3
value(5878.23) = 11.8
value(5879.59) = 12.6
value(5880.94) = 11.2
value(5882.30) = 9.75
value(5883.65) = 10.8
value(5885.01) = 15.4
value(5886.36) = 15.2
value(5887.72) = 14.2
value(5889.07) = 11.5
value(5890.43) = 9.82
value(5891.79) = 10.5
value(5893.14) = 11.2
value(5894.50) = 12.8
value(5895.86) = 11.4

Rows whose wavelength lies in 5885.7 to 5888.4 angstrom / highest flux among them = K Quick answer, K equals 15.2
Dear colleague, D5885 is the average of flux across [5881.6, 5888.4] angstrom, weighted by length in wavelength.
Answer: 13.1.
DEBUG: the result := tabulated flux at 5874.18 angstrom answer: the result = 11.4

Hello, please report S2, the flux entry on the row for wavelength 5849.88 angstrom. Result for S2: 14.3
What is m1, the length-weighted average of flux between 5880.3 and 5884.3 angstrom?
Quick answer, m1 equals 10.6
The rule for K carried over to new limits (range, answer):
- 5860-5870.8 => 13.1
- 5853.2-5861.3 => 14.5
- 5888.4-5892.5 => 11.5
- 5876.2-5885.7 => 15.4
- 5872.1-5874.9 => 14.7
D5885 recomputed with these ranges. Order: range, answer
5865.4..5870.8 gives 11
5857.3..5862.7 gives 11.7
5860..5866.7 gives 12.2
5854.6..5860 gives 12.1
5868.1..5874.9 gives 12.1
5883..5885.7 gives 13.1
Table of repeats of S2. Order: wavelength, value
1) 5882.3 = 9.75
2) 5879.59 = 12.6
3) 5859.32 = 12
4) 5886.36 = 15.2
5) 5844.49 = 10.7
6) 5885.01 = 15.4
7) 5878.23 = 11.8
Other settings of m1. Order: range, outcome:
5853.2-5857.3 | 13.4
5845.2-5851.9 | 13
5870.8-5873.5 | 13.7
